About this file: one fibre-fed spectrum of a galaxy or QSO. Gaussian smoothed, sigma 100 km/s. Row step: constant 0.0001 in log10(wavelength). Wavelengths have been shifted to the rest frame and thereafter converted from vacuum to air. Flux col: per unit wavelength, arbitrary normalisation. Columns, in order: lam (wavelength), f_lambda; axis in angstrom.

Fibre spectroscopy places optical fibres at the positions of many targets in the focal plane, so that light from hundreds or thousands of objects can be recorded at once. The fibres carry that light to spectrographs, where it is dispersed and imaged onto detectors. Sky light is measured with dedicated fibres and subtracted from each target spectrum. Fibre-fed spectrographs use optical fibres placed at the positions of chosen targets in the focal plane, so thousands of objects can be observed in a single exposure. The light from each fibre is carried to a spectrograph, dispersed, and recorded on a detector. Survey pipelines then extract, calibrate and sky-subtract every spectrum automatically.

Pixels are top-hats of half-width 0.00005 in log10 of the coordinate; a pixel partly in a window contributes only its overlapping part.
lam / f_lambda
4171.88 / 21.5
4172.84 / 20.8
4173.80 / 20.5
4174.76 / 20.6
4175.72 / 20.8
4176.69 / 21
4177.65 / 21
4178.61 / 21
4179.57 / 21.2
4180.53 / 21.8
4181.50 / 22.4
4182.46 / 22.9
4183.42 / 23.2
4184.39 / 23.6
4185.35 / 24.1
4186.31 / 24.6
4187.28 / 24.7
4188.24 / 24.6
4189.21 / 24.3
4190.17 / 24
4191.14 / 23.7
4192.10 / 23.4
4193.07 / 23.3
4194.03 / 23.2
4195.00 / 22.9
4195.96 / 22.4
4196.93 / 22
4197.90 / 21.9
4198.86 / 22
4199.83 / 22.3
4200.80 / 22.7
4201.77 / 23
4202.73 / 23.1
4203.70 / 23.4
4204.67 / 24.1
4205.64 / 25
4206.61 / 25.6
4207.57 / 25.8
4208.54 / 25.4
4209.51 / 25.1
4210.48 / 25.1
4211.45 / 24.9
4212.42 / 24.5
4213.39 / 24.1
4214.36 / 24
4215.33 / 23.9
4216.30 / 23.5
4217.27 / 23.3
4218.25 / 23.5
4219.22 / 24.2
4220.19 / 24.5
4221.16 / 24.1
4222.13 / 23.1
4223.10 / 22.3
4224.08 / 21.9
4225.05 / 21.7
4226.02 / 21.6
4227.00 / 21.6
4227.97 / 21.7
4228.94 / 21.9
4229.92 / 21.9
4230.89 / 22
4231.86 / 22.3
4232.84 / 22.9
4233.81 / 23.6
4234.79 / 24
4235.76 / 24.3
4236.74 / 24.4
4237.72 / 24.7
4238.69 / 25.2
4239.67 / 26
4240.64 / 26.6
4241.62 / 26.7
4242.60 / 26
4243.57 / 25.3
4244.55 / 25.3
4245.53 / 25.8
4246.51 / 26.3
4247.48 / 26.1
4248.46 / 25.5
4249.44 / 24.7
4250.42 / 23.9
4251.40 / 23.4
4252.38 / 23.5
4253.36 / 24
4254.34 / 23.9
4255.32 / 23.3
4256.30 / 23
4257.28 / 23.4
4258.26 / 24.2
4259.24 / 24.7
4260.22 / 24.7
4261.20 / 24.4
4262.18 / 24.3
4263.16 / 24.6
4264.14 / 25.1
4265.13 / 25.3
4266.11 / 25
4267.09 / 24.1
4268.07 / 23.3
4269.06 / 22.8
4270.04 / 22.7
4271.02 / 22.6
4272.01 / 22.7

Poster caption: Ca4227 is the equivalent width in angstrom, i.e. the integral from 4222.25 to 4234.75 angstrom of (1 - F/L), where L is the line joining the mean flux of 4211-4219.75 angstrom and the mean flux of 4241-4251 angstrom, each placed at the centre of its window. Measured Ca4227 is 1.2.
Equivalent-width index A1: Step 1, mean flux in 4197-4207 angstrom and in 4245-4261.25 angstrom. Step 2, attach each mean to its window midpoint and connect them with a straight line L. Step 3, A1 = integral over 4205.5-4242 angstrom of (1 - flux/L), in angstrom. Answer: -0.2 angstrom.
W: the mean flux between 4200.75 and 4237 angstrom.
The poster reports 23.5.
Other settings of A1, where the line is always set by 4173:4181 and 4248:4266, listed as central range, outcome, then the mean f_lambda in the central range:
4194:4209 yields -1.0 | 23.4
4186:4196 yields -1.0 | 23.8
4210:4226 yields -0.7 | 23.6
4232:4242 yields -0.6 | 24.7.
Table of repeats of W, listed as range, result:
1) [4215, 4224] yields 23.5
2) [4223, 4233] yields 21.9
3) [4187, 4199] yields 23.3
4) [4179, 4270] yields 23.8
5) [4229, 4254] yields 24.5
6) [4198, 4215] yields 24.1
